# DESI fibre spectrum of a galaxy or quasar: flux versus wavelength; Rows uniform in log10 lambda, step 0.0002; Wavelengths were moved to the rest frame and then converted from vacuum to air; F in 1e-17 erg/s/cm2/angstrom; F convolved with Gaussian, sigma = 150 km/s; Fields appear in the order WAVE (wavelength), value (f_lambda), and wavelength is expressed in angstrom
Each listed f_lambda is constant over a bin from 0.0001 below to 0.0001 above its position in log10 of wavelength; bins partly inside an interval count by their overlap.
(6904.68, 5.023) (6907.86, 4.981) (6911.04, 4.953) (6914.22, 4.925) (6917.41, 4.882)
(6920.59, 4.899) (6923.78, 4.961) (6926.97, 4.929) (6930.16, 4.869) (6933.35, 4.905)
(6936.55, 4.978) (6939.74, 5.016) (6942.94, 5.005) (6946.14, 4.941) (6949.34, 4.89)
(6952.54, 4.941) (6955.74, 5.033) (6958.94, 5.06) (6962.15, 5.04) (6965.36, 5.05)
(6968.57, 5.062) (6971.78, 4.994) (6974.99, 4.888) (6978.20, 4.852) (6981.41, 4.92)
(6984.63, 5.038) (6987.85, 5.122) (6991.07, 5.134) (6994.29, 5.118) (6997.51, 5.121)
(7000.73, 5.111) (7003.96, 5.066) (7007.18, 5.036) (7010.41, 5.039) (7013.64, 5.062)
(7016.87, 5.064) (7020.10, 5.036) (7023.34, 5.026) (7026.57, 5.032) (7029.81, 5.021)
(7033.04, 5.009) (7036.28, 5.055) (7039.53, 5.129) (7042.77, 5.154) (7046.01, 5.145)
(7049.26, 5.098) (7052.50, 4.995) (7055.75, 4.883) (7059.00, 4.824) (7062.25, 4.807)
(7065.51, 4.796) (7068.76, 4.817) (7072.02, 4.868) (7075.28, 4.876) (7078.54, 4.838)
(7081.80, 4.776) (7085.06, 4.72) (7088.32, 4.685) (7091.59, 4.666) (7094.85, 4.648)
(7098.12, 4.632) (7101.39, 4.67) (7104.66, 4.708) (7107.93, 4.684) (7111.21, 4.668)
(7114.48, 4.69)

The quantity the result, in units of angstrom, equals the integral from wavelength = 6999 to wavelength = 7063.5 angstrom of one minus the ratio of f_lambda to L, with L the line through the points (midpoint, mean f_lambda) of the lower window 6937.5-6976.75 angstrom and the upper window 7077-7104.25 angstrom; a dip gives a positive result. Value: -2.6 angstrom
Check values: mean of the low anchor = 4.99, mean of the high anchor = 4.71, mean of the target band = 5.03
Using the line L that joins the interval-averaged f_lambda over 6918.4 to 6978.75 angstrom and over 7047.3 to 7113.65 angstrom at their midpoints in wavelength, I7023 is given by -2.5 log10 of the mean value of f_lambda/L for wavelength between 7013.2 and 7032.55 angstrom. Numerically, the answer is -0.039 mag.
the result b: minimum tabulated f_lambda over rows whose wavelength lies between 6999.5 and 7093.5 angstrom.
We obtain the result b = 4.666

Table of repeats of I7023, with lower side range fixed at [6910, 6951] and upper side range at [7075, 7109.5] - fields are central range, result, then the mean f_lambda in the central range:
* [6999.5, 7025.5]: -0.051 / 5.05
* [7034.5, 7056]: -0.066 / 5.08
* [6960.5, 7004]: -0.038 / 5.03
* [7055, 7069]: -0.015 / 4.82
